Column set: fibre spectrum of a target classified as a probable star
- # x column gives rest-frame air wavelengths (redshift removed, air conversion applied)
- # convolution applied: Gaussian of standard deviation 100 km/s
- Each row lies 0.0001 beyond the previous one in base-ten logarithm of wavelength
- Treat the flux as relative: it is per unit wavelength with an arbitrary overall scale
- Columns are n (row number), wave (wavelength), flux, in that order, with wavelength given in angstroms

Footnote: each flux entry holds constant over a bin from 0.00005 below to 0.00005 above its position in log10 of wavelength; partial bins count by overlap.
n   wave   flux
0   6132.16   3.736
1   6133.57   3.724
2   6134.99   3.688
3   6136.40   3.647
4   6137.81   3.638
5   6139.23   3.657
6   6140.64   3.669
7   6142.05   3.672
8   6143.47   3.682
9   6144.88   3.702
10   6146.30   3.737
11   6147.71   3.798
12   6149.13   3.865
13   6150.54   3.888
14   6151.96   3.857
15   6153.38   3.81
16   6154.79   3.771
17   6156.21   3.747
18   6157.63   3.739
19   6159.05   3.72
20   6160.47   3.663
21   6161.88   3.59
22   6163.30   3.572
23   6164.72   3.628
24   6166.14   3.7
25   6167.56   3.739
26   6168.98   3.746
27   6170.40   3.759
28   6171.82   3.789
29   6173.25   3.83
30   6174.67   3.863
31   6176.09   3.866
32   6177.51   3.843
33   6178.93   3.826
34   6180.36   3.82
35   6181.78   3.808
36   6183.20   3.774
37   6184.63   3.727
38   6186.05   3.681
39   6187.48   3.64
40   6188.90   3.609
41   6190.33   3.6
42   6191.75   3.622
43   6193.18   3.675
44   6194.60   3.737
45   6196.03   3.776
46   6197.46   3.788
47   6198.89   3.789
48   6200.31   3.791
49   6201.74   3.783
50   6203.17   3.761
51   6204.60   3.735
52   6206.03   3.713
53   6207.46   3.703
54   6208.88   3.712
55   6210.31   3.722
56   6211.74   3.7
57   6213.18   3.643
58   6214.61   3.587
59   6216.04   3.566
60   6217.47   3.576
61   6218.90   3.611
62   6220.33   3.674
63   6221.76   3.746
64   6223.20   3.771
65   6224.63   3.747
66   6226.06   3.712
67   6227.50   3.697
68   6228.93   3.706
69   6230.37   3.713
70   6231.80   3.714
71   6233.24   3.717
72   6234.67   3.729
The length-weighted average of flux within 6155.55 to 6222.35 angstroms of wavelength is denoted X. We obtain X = 3.72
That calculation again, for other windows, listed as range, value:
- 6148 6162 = 3.77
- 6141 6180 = 3.76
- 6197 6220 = 3.7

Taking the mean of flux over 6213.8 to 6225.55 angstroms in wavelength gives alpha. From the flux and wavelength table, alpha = 3.66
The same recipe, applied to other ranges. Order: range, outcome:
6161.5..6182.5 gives 3.76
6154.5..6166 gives 3.68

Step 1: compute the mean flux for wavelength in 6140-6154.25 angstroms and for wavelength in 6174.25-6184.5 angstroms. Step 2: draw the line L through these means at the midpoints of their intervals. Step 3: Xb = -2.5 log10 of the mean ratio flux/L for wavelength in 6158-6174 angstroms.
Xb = 0.03 mag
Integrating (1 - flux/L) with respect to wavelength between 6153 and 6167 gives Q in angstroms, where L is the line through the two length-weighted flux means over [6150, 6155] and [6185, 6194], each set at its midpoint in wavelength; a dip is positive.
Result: 0.39 angstroms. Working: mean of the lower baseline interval 3.84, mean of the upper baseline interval 3.65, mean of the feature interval 3.69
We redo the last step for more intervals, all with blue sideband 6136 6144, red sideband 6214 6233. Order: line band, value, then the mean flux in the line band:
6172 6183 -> -0.5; 3.83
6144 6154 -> -0.4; 3.81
